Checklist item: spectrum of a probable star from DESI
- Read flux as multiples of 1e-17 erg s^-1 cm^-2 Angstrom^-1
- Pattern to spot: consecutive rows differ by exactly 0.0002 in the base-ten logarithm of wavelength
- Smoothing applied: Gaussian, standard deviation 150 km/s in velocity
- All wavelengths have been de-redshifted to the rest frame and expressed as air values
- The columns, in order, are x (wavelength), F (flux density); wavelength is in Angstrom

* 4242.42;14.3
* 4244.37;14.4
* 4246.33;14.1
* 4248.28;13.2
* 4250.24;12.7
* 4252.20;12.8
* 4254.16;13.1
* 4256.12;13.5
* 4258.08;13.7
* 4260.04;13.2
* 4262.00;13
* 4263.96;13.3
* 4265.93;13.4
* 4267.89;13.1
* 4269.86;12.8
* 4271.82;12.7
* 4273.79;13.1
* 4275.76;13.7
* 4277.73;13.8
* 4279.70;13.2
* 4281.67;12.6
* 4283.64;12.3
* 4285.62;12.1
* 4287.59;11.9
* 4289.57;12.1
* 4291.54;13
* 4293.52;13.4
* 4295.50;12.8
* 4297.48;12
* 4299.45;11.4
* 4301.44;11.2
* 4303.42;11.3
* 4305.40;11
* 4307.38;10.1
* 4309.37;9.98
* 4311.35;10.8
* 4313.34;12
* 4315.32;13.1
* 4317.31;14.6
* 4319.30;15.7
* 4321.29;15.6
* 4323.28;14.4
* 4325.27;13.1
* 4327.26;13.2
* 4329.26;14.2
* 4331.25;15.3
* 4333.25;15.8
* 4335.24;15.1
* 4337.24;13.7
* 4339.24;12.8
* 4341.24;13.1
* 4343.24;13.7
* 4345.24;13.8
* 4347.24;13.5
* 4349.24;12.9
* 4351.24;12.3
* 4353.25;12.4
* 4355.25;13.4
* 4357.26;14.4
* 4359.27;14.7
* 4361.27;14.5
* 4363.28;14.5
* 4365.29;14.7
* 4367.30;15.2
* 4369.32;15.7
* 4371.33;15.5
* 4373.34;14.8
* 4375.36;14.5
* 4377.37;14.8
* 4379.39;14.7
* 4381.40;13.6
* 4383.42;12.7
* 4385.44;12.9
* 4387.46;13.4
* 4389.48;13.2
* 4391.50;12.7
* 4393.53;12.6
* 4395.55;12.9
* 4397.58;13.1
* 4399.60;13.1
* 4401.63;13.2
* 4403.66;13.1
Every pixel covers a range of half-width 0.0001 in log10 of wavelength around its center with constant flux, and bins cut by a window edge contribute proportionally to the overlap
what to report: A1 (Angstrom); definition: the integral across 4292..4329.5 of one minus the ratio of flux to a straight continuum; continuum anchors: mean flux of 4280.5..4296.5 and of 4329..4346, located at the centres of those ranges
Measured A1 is 1.9 Angstrom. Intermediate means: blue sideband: 12.5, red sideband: 14.2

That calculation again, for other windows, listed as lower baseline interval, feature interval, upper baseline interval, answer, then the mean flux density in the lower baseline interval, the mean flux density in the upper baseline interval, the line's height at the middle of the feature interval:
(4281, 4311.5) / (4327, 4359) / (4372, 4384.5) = -1.49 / 11.8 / 14.2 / 13.2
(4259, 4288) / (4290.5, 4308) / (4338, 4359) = 1.66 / 13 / 13.3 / 13.1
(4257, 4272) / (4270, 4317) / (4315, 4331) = 5.25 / 13.2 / 14.3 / 13.8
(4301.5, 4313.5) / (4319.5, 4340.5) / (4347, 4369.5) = -3.73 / 10.8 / 14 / 12.2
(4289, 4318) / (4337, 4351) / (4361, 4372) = 0.63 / 11.9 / 15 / 13.9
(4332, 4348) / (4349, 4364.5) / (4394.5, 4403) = 0.02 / 14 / 13.1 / 13.7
